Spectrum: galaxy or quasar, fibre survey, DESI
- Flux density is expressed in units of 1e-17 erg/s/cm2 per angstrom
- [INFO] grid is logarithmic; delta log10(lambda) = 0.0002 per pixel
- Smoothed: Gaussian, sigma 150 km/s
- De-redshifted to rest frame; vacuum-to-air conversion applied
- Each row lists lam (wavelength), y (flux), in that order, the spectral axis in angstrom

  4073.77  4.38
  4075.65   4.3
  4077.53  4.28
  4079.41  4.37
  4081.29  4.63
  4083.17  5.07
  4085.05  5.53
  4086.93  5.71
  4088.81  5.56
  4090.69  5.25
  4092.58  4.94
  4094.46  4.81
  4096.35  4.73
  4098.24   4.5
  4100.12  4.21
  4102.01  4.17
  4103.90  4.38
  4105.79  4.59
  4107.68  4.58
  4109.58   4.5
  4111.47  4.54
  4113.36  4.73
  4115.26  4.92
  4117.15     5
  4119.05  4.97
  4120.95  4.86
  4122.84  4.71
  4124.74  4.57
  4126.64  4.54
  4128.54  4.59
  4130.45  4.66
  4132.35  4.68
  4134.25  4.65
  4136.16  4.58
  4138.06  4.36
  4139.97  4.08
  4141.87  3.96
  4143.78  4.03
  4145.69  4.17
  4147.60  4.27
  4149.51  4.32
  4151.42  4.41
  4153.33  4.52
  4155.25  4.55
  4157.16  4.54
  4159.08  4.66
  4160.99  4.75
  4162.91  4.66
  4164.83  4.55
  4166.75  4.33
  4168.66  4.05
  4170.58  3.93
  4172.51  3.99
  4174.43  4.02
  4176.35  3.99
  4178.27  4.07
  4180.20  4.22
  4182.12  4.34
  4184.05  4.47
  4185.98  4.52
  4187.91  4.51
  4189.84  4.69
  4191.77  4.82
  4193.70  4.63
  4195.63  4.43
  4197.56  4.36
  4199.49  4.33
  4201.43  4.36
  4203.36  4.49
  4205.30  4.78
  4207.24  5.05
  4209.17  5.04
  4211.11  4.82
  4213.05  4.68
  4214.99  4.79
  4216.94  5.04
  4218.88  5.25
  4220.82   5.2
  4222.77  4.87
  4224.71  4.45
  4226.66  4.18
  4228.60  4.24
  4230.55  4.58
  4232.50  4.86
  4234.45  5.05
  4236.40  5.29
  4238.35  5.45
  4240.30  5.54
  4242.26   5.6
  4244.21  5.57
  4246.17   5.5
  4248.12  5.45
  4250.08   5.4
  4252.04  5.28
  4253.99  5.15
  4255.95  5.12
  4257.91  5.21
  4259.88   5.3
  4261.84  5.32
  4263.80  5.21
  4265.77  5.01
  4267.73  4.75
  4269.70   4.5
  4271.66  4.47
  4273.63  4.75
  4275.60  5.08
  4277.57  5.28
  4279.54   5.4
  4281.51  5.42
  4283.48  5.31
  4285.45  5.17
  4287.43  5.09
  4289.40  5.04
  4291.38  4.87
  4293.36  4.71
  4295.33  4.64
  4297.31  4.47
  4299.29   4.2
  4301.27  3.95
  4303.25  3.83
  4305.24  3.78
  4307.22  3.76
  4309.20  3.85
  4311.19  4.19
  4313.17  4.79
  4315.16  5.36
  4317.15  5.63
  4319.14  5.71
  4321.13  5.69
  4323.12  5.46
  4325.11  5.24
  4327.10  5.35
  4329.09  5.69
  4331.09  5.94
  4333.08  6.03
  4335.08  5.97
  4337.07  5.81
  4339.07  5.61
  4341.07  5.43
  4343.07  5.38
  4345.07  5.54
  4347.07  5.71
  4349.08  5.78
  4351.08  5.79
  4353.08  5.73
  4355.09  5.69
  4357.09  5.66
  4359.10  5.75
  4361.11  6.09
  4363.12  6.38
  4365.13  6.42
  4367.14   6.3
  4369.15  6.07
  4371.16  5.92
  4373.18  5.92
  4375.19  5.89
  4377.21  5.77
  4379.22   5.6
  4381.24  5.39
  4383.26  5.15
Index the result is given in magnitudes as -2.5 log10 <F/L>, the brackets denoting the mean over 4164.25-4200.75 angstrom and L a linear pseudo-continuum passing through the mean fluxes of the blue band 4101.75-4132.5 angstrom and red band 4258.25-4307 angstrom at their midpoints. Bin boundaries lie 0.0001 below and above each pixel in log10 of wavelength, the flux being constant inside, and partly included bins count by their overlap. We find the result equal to 0.09 mag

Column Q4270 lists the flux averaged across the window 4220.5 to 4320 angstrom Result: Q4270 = 4.91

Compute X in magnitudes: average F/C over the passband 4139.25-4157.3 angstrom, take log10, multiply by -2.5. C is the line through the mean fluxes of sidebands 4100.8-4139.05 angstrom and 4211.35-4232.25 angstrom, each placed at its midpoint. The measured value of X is 0.09 mag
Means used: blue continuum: 4.62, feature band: 4.28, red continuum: 4.73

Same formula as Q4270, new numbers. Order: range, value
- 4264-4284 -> 5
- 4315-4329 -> 5.51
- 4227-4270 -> 5.15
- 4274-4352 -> 5.12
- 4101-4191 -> 4.45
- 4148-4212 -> 4.46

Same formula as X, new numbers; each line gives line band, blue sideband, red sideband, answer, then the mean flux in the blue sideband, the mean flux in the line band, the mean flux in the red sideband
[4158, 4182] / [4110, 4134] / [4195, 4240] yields 0.116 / 4.72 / 4.27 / 4.78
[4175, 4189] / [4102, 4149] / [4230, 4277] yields 0.121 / 4.53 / 4.3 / 5.15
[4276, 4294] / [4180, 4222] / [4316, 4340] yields 0.039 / 4.68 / 5.15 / 5.68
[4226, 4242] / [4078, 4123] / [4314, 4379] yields 0.081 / 4.8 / 4.94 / 5.77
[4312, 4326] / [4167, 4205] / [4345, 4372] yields 0.033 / 4.34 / 5.4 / 5.93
